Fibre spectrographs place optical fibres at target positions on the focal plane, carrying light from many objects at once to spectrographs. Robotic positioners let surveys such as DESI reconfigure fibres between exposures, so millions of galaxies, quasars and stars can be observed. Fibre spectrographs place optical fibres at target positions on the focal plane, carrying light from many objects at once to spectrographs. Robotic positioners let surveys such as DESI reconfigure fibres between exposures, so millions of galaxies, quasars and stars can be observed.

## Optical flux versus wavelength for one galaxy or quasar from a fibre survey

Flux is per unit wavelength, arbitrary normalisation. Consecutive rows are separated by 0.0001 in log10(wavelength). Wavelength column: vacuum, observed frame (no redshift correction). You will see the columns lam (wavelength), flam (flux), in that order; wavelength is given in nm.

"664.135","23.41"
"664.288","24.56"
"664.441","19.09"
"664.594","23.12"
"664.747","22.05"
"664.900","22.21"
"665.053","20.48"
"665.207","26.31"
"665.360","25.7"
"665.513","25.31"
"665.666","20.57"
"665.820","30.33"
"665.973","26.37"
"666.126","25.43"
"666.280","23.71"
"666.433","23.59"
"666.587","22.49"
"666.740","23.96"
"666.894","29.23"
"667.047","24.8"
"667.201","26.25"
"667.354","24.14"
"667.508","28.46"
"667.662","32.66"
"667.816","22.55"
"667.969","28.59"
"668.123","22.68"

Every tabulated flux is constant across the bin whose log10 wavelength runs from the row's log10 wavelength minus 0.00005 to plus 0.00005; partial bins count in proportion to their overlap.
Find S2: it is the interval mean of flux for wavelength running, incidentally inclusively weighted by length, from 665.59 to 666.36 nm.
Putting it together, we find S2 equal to 25.3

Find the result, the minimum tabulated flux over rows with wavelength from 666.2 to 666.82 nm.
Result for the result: 22.49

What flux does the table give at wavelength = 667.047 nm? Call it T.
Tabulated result 24.8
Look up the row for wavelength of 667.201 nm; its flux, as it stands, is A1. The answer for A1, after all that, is 26.25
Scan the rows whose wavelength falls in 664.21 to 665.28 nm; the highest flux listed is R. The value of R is 26.31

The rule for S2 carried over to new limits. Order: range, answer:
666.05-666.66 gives 23.8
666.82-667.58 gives 26.6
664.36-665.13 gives 21.4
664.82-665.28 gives 22.9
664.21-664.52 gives 21.8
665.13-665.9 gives 25.6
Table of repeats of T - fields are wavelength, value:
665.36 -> 25.7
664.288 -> 24.56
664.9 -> 22.21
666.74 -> 23.96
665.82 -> 30.33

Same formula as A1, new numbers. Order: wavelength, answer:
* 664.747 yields 22.05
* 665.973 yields 26.37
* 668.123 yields 22.68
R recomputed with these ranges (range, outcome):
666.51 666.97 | 29.23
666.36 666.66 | 23.59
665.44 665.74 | 25.31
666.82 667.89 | 32.66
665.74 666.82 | 30.33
